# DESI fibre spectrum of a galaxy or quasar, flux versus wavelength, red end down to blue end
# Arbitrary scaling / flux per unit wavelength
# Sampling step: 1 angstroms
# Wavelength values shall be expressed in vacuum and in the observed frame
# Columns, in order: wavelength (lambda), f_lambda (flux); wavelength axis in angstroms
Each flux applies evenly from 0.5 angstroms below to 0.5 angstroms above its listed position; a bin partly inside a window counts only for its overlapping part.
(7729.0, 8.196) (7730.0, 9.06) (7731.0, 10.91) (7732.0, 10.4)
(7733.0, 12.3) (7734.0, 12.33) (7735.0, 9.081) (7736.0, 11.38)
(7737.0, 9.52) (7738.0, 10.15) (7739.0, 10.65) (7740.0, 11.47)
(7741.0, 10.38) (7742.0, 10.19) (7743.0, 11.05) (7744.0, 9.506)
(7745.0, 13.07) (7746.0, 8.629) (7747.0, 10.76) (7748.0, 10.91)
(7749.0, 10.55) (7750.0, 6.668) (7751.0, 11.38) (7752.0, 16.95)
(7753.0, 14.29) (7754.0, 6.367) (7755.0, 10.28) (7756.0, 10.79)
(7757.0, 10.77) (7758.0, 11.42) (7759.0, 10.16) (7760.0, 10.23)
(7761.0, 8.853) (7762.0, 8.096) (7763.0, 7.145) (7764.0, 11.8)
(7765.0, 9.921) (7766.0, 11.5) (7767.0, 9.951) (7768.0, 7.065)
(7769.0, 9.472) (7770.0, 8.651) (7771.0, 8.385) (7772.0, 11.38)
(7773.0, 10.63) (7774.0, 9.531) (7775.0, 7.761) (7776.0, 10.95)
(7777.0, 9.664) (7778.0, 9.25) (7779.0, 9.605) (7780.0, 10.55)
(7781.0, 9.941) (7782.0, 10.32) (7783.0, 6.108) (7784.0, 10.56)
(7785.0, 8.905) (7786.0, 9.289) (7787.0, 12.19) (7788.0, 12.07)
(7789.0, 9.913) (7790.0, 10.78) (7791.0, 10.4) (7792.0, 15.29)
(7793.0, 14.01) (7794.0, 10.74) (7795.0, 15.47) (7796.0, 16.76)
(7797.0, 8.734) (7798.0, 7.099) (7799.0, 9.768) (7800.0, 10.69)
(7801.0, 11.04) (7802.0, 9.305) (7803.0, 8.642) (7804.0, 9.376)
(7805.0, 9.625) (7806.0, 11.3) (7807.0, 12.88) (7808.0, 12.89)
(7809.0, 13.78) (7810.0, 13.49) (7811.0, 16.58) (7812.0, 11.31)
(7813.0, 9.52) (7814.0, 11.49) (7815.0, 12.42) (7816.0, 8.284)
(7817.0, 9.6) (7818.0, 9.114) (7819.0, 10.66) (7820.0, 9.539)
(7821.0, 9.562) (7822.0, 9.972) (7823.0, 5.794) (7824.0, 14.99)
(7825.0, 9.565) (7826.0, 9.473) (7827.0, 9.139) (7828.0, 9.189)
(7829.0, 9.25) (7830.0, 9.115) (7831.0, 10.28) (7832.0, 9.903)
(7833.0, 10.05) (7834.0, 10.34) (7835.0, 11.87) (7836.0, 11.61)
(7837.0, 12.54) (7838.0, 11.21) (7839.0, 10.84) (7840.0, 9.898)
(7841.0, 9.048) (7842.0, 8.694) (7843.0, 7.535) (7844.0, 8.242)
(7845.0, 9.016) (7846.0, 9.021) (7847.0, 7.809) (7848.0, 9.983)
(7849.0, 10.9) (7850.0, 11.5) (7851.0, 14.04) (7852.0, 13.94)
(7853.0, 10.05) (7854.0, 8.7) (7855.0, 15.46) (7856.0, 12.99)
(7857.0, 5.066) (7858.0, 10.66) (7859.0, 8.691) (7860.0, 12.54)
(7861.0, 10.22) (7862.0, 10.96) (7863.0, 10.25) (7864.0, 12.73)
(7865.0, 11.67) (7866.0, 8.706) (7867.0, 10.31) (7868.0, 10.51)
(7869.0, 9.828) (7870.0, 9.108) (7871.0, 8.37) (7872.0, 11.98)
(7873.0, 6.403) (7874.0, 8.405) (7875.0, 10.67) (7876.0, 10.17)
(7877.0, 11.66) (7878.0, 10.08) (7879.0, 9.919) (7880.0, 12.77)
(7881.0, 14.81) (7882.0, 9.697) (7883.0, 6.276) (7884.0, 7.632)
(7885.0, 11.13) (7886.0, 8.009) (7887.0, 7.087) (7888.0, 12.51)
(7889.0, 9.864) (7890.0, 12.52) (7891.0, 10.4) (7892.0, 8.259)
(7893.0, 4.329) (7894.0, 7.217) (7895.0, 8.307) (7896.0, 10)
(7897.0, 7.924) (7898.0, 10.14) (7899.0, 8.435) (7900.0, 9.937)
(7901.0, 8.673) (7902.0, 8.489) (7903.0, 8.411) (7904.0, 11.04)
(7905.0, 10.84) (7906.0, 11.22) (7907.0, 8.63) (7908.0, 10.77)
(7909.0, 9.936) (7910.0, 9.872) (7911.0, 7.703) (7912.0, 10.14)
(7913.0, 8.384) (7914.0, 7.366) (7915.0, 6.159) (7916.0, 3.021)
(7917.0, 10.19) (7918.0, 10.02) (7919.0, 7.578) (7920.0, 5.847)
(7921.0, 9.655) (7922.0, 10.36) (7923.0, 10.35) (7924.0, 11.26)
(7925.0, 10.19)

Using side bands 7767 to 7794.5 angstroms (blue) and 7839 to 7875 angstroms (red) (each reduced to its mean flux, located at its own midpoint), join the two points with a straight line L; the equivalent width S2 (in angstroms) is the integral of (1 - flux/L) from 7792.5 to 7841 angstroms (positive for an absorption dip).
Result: -3.2 angstroms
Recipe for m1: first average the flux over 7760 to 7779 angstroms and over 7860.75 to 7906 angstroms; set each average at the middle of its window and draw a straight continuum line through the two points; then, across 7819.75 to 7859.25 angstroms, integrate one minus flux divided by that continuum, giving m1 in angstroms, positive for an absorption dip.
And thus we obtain -2.16 angstroms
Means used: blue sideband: 9.47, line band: 10.1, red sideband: 9.72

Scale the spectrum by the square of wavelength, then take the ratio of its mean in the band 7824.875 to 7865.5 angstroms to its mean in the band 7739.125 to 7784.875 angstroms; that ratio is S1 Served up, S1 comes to 1.1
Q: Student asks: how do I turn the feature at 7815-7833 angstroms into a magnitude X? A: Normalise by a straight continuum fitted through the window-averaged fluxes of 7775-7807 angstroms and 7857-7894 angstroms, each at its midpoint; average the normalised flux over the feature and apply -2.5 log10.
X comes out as 0.07 mag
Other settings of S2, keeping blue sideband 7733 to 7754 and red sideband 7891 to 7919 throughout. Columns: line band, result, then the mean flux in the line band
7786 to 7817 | -4.2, 11.5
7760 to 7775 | 1.6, 9.43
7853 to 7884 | -3.6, 10.3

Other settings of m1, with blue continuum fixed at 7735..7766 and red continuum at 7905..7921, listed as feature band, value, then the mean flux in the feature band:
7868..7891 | -2.6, 9.97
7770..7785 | 0.8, 9.56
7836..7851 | -0.9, 9.94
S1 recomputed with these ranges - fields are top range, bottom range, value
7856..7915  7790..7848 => 0.92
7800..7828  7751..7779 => 1.08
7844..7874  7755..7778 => 1.09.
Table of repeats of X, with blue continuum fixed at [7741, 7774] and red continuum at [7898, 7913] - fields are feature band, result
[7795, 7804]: -0.05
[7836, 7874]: -0.05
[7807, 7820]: -0.16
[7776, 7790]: 0.02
